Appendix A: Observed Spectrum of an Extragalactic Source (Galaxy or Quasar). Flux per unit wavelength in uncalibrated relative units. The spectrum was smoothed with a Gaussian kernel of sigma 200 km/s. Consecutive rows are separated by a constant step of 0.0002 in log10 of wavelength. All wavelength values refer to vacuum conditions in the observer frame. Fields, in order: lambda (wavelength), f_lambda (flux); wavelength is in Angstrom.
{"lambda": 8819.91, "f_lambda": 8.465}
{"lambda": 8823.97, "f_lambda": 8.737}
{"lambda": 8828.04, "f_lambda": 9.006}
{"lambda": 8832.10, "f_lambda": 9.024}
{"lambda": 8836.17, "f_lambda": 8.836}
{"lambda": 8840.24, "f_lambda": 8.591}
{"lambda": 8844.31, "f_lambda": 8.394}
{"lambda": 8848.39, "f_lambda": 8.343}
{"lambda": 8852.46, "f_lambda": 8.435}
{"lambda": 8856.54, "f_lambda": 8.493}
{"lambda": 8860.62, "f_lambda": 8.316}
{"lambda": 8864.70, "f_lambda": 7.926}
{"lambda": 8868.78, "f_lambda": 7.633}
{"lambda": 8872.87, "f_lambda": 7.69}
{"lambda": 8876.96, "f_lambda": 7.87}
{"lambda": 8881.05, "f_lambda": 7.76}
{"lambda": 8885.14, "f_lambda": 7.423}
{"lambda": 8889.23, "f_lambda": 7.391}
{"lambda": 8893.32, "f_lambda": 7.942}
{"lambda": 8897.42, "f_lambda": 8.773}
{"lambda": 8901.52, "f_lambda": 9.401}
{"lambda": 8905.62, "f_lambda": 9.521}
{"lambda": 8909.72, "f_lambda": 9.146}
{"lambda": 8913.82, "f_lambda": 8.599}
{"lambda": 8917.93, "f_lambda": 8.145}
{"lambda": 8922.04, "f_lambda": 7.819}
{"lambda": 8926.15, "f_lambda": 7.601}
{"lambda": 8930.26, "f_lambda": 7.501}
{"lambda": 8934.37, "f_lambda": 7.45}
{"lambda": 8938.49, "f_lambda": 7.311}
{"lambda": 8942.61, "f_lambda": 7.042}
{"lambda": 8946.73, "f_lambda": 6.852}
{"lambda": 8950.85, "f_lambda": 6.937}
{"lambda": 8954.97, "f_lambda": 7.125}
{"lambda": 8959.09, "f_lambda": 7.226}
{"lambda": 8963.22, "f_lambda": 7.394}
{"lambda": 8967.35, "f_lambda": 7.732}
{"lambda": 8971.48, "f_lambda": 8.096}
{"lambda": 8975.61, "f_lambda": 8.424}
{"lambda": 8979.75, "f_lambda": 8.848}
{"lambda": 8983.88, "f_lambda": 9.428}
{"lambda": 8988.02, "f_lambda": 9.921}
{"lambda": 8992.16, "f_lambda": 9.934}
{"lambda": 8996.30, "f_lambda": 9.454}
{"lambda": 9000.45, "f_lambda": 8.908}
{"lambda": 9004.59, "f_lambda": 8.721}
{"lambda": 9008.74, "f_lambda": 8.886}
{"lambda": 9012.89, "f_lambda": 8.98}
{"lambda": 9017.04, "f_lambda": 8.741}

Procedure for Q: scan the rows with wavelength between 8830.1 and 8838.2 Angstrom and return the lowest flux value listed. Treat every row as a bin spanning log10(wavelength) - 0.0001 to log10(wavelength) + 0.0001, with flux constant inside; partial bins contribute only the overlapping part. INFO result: 8.836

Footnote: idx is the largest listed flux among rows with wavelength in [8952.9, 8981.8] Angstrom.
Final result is 8.848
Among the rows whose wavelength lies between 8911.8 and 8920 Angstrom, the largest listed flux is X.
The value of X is 8.599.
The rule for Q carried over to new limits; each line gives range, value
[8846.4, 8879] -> 7.633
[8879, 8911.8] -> 7.391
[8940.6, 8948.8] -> 6.852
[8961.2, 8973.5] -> 7.394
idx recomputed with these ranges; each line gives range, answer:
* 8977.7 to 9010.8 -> 9.934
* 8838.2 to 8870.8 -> 8.591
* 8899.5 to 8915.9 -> 9.521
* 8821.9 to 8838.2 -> 9.024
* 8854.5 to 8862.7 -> 8.493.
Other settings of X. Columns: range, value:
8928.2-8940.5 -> 7.501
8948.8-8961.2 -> 7.226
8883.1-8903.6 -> 9.401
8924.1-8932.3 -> 7.601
